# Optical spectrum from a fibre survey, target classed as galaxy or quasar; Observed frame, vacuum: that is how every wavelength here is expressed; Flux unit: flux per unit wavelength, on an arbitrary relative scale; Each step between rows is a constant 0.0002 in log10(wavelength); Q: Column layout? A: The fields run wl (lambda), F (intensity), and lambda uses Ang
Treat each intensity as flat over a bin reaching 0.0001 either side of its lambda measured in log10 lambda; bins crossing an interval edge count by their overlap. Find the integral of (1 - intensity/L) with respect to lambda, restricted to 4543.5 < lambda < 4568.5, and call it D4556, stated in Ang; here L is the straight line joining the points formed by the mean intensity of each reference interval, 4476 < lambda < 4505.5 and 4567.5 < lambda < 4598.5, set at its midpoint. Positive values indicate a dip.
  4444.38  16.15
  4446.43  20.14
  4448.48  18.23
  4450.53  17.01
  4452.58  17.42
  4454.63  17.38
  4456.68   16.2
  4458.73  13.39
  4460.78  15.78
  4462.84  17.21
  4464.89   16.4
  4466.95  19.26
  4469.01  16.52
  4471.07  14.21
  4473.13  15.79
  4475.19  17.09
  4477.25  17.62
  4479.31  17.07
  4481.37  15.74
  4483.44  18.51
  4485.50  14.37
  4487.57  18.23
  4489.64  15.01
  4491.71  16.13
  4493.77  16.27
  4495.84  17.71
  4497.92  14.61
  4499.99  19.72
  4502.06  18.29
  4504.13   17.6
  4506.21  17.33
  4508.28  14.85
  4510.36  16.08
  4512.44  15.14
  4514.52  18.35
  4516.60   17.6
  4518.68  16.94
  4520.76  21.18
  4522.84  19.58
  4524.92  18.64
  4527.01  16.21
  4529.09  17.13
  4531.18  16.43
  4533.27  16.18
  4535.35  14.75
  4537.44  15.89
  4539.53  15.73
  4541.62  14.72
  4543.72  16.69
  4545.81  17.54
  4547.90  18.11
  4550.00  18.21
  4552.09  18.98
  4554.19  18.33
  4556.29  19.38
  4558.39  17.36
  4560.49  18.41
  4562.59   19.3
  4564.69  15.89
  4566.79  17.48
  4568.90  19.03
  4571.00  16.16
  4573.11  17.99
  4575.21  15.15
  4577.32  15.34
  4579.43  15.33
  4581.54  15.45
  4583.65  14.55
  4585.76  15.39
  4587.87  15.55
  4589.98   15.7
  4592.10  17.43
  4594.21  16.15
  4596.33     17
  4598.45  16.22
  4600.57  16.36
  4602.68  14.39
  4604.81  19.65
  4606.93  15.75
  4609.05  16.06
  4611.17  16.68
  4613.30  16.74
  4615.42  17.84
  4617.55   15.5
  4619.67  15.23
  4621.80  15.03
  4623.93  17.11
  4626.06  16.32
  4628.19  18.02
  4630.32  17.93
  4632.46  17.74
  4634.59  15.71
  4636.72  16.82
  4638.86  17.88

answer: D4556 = -2.5 Ang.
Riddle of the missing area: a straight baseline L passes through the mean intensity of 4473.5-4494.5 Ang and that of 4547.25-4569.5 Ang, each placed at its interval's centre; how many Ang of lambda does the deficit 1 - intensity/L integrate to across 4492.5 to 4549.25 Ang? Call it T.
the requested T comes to 1.2 Ang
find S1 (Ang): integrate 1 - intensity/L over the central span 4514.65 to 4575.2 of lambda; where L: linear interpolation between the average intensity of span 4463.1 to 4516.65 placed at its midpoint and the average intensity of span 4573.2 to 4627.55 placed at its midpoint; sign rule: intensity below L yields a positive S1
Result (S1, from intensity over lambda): -3.8 Ang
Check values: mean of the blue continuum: 16.7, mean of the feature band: 17.5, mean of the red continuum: 16.1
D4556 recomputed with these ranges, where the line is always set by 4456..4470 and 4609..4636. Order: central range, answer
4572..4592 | 1.1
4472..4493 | -0.1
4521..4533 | -0.9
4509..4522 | -0.8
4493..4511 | -0.6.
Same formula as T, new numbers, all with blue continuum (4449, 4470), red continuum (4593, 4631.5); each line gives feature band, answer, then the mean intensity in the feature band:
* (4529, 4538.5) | 0.4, 16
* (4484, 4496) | 0.3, 16.3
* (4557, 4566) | -0.6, 17.8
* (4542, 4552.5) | -0.6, 17.6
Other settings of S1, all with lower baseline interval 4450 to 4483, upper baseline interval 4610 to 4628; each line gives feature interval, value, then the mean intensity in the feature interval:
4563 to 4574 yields -0.65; 17.4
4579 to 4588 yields 0.66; 15.2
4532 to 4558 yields -0.93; 17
